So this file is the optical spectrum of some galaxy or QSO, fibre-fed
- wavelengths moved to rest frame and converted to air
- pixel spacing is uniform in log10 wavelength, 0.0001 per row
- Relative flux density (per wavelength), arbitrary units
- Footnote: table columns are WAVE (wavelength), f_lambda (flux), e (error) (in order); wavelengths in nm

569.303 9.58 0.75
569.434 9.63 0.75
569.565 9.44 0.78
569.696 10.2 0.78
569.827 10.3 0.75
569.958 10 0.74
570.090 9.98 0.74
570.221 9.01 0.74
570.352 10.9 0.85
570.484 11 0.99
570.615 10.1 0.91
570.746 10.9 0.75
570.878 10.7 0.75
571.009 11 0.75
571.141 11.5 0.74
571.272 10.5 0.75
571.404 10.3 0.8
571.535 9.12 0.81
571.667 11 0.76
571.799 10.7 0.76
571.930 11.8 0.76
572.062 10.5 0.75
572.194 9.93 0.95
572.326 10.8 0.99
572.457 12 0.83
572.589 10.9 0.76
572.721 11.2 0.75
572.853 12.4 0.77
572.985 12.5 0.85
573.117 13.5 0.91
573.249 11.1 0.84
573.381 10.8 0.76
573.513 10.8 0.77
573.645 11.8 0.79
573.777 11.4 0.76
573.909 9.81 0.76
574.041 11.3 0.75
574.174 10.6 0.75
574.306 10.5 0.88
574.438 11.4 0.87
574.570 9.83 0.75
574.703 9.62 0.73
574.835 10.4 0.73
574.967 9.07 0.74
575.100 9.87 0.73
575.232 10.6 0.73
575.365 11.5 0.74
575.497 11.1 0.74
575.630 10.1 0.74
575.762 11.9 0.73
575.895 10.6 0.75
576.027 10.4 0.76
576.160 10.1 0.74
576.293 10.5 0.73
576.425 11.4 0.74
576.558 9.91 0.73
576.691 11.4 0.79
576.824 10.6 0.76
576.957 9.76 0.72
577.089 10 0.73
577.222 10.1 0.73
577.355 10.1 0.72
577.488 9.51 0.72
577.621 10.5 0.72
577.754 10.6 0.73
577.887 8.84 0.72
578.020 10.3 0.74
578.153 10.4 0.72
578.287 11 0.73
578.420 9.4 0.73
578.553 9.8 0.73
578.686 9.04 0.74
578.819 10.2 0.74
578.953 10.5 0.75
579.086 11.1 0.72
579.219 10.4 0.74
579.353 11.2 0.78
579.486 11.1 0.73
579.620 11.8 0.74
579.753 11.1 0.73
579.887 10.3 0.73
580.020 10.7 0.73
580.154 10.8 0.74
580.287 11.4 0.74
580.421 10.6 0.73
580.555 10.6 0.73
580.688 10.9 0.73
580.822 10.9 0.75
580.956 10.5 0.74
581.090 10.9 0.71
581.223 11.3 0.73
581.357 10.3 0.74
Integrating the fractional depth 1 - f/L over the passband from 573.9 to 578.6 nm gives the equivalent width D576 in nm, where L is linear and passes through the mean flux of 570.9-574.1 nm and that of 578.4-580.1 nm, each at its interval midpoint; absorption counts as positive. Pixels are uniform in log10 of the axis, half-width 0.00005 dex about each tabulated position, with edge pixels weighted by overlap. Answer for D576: 0.19 nm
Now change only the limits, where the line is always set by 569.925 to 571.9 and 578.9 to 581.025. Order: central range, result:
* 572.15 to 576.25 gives -0.108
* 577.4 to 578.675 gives 0.093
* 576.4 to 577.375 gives 0.032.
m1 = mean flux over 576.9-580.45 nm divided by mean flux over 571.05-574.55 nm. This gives 0.94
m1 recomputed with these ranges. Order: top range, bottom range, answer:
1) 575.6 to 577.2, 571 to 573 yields 0.96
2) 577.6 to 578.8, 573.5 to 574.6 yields 0.92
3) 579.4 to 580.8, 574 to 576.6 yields 1.04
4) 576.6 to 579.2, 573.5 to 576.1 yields 0.96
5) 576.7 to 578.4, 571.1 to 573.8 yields 0.91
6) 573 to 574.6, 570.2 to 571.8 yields 1.06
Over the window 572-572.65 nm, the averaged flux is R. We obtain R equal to 10.8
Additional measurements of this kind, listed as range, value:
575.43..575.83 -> 11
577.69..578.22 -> 10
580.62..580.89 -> 10.9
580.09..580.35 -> 11.1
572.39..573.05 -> 11.8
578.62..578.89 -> 9.62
